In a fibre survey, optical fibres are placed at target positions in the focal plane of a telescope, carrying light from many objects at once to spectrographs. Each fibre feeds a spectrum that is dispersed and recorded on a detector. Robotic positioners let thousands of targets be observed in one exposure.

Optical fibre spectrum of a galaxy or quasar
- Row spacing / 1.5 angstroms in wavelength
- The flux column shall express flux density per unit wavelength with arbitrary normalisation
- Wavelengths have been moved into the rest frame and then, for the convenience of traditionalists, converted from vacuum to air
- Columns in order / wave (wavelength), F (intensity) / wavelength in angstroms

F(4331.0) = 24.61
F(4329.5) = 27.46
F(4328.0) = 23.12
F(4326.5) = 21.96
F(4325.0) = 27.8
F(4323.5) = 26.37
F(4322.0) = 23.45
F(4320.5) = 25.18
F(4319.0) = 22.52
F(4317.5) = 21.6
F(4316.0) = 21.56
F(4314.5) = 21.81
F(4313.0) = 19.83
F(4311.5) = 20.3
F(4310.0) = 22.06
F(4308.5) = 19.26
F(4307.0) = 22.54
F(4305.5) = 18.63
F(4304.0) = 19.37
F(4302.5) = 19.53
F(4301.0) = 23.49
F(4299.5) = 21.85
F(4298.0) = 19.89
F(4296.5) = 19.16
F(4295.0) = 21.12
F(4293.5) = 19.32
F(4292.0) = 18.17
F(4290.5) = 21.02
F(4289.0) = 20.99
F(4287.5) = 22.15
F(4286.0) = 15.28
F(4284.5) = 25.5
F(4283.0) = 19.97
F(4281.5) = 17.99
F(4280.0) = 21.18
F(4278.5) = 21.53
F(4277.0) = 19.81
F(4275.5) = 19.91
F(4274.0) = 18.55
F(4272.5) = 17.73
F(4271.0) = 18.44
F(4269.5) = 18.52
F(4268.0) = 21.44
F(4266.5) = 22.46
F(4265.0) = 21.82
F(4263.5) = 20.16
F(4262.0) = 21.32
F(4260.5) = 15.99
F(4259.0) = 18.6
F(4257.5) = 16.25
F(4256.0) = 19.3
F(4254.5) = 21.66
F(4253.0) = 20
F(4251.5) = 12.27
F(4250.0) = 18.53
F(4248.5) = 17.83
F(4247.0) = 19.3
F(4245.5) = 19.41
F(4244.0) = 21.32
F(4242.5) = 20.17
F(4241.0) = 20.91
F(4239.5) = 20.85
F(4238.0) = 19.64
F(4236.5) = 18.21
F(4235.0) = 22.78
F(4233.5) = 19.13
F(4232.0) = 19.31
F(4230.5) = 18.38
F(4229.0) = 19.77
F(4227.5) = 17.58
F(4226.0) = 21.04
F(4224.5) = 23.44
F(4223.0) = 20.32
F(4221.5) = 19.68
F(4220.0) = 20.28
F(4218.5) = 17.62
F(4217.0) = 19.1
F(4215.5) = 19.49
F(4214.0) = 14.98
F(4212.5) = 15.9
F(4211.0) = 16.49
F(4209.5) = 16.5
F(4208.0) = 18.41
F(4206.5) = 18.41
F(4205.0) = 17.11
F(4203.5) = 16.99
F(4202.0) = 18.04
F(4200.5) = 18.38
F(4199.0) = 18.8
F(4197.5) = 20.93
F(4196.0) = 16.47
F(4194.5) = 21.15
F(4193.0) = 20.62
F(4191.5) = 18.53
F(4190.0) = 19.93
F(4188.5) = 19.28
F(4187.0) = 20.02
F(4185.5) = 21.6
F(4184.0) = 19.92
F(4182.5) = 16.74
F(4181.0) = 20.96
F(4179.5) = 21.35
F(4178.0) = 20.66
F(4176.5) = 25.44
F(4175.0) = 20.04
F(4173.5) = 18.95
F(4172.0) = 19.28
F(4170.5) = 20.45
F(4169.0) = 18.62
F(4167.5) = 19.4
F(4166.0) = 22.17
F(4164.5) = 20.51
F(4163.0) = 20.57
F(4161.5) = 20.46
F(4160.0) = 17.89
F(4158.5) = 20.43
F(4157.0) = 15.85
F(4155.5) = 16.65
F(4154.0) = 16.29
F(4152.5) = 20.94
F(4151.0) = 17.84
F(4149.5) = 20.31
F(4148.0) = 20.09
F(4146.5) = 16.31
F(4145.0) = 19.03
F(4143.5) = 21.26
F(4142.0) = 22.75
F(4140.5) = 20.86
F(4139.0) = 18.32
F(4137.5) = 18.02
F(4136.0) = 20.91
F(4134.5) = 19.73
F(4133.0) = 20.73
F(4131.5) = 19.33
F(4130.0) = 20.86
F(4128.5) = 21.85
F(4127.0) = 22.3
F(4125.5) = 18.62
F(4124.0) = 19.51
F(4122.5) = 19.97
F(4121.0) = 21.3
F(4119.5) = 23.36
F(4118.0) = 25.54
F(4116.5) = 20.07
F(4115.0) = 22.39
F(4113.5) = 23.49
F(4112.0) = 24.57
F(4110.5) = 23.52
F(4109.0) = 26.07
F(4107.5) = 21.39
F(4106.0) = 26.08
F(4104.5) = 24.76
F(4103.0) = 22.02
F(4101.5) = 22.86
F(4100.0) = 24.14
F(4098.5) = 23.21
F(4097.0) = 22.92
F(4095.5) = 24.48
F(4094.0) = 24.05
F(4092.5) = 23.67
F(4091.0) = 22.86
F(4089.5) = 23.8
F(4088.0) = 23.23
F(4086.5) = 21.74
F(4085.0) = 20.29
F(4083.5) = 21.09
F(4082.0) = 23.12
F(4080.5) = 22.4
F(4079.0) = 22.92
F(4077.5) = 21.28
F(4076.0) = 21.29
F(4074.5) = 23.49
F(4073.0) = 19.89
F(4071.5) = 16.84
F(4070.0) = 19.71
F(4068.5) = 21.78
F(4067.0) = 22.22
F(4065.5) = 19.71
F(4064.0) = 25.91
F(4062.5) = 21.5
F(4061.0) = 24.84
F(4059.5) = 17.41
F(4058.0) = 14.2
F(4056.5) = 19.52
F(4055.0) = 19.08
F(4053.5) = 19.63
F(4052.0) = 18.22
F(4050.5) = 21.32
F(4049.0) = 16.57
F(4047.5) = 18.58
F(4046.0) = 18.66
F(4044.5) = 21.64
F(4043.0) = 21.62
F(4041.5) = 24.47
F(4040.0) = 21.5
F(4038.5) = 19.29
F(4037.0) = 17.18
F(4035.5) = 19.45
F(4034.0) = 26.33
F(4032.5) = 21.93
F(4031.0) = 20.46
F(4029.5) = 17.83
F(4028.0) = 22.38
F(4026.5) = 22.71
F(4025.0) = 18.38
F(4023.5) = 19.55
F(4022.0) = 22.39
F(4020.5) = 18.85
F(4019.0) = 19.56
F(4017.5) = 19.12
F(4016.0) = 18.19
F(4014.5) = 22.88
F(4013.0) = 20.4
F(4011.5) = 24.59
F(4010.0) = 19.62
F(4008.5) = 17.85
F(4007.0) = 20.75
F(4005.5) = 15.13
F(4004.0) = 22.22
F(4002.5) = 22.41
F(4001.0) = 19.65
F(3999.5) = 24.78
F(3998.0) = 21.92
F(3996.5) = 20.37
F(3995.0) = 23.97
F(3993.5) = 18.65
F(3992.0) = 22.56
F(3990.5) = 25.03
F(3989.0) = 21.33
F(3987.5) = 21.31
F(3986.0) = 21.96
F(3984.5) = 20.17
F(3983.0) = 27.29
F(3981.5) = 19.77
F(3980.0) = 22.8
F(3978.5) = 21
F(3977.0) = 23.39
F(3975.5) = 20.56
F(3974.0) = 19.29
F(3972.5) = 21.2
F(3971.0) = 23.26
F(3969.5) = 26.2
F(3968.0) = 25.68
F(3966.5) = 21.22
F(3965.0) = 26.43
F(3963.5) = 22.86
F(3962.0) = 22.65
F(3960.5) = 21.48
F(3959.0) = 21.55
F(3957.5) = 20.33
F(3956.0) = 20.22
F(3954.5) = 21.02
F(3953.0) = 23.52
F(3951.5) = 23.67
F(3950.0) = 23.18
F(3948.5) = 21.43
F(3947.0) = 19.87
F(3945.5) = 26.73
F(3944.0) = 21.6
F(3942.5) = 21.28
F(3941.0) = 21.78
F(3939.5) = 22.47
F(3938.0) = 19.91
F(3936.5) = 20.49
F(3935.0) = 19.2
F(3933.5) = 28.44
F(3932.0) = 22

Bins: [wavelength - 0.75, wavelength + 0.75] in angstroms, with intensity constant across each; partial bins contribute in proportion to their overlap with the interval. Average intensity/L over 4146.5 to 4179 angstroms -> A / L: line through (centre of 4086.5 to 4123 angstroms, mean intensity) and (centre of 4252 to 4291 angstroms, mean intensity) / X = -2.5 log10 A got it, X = 0.13 mag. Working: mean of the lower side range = 23.3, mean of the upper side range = 19.9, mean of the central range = 19.6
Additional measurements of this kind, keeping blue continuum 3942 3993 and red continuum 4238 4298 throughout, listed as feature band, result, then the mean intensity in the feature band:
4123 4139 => 0.043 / 20.1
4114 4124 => -0.047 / 21.9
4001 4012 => 0.093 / 20.2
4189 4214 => 0.116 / 18.2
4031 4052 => 0.059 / 20.6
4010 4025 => 0.076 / 20.5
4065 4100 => -0.036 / 22.1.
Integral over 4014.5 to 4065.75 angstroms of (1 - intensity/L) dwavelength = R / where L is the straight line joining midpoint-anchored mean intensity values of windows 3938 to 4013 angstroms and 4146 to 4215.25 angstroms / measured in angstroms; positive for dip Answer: 1.9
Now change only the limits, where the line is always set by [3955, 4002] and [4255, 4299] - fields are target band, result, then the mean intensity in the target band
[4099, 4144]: -1.8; 21.9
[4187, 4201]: 0.7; 19.4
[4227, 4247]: 0.3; 19.8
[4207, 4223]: 1.8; 18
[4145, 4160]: 1.8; 18.3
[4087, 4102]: -1.6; 23.5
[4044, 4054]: 1.1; 19.2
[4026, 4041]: 0.6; 20.9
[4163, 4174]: 0.4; 20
